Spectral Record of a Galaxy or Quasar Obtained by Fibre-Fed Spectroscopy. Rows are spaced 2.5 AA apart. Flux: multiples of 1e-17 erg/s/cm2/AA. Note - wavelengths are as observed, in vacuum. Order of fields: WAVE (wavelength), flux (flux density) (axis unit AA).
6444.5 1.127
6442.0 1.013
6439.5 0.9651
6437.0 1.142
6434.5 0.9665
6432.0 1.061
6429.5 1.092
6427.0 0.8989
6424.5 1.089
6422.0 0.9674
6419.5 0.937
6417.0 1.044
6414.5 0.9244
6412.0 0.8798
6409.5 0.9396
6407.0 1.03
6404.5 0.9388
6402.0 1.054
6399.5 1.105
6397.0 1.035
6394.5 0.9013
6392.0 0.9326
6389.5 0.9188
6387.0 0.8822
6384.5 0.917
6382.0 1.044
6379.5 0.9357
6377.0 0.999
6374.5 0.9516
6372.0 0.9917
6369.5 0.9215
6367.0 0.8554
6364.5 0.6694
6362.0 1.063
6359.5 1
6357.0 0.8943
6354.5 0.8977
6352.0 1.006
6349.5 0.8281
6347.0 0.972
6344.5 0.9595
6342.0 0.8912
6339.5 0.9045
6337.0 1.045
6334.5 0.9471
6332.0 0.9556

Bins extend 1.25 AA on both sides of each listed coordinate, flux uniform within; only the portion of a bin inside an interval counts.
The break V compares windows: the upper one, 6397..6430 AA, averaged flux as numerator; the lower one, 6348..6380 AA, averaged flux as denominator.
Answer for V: 1.07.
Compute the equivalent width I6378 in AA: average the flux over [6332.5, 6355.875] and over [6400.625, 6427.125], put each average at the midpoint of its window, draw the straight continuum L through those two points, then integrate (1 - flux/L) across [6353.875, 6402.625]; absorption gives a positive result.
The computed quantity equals 0.5 AA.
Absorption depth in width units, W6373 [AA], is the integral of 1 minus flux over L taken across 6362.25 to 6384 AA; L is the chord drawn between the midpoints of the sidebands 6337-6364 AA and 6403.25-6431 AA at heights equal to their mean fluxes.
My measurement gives 0.6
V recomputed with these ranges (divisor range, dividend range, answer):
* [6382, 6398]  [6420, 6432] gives 1.08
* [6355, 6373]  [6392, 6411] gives 1.09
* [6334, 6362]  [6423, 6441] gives 1.09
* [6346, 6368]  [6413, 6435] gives 1.10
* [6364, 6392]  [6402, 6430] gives 1.06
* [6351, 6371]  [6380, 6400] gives 1.05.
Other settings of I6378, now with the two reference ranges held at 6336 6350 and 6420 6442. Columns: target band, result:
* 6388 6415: 0.6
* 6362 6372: 0.9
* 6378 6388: 0.3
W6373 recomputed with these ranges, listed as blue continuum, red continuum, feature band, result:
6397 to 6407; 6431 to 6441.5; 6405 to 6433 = 1.3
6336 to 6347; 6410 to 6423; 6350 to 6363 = -0.2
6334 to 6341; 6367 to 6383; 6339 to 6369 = 1.6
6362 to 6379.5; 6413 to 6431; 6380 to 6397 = 0.0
